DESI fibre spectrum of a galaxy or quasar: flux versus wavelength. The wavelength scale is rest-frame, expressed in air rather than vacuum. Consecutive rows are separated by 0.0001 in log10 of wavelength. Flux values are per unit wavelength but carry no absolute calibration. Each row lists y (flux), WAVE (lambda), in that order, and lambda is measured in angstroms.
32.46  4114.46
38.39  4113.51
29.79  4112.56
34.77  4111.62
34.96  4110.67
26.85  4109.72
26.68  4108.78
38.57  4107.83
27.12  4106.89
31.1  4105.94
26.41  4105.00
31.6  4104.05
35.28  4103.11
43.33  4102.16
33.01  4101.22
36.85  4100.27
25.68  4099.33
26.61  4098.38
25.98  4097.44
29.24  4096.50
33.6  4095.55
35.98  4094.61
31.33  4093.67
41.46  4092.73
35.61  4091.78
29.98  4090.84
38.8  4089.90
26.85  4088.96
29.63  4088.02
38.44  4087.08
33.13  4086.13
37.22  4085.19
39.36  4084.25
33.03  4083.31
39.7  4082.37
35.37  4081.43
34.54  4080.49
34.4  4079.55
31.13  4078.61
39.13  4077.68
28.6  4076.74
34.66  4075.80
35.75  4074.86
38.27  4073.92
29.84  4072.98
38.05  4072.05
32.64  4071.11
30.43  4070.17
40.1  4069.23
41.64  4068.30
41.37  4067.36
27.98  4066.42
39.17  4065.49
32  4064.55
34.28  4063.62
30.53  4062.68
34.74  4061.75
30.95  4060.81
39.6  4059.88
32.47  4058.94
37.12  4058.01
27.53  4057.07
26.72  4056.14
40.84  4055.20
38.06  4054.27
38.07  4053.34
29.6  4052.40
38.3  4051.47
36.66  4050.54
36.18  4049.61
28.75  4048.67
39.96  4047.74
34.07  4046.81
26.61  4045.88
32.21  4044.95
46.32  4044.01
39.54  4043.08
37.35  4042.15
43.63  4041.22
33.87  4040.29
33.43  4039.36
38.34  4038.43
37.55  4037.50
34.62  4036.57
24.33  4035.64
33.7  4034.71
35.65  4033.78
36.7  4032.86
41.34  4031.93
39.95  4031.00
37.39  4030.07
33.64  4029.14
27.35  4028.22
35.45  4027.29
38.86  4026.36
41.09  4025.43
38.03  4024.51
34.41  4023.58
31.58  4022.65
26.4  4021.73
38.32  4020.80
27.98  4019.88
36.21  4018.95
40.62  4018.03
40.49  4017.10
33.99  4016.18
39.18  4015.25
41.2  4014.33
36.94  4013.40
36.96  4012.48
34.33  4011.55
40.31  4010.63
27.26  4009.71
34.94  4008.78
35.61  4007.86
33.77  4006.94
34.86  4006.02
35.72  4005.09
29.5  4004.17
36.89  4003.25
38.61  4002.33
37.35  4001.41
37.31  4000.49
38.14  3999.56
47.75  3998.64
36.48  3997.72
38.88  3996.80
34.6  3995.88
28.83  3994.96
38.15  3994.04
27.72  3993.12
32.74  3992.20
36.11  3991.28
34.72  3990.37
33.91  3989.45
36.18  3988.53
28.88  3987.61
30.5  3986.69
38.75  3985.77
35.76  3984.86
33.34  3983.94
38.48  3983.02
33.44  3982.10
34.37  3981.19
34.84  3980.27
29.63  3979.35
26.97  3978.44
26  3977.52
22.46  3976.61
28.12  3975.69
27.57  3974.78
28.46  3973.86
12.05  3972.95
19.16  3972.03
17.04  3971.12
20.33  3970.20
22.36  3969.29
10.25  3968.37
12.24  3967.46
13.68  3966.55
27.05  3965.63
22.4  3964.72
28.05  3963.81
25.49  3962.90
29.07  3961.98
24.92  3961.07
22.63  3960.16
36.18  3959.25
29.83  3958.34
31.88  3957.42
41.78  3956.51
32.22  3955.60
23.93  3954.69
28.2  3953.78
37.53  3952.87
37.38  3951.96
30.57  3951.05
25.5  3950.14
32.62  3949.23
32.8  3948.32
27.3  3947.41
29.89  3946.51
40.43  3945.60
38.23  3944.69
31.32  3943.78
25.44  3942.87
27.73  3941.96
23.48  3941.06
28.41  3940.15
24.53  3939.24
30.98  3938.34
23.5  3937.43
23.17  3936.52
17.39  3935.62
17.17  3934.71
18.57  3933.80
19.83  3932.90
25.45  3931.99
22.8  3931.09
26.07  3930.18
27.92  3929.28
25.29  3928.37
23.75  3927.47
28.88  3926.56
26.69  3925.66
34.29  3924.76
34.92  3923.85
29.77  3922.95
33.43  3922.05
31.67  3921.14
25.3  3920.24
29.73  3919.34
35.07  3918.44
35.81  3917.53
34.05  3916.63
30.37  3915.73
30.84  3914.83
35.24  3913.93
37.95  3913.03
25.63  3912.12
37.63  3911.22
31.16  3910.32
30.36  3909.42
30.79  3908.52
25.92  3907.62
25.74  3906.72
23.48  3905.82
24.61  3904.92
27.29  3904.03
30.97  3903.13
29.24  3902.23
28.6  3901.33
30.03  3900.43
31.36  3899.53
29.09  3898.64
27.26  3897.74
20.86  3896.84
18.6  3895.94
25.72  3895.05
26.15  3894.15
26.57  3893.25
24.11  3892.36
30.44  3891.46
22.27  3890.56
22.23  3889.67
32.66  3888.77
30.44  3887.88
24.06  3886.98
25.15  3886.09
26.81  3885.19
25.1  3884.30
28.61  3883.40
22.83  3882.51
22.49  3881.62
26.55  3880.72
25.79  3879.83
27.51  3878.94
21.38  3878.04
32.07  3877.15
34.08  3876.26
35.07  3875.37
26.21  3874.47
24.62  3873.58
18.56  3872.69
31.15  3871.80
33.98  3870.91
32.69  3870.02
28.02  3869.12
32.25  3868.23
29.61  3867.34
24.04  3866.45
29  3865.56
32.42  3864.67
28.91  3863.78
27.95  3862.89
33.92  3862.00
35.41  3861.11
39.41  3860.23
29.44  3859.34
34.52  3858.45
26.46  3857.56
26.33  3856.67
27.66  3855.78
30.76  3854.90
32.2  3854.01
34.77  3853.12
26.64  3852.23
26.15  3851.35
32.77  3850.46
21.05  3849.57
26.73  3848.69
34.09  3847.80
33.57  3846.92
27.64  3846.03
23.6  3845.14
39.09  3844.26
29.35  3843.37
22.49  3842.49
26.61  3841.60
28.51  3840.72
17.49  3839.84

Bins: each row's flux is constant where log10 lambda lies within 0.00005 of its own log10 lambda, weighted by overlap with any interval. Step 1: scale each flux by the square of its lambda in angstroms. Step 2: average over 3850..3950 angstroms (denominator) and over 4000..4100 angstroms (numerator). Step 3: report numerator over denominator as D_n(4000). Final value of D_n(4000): 1.32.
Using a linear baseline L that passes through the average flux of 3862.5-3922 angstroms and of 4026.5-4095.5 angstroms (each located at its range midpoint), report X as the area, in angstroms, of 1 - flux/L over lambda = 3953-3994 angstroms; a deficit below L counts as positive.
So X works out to 4.54 angstroms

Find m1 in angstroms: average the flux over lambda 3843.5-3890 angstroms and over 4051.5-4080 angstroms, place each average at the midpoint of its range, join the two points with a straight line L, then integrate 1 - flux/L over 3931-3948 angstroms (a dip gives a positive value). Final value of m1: 2.64 angstroms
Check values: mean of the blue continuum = 28.9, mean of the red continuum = 34.6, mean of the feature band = 26.2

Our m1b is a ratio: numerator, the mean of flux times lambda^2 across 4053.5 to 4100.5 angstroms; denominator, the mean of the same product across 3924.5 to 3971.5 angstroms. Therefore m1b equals 1.37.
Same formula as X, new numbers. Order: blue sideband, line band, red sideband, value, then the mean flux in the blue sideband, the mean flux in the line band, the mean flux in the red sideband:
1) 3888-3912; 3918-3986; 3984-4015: 8.5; 27.5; 27.6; 35.4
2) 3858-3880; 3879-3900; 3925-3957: 2.5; 30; 25.9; 28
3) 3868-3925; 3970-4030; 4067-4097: -2.3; 28.6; 33.4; 34.9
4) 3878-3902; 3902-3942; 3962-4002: -1.2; 26.1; 28.1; 29.5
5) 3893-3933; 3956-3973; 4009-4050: 4.3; 28.8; 23.8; 35.7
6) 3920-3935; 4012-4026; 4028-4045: -0.6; 26.7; 36.2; 36.4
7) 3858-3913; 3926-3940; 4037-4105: 2.8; 28.2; 23.8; 34.7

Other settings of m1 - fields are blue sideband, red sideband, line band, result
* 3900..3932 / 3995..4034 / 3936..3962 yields 1.5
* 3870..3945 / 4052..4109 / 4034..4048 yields -1.4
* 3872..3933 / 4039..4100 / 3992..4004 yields -1.7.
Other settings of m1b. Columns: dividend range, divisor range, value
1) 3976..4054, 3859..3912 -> 1.33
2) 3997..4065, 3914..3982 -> 1.35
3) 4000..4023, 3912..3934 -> 1.26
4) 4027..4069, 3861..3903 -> 1.39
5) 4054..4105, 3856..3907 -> 1.35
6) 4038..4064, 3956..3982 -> 1.45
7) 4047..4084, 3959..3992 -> 1.34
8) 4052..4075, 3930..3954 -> 1.33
